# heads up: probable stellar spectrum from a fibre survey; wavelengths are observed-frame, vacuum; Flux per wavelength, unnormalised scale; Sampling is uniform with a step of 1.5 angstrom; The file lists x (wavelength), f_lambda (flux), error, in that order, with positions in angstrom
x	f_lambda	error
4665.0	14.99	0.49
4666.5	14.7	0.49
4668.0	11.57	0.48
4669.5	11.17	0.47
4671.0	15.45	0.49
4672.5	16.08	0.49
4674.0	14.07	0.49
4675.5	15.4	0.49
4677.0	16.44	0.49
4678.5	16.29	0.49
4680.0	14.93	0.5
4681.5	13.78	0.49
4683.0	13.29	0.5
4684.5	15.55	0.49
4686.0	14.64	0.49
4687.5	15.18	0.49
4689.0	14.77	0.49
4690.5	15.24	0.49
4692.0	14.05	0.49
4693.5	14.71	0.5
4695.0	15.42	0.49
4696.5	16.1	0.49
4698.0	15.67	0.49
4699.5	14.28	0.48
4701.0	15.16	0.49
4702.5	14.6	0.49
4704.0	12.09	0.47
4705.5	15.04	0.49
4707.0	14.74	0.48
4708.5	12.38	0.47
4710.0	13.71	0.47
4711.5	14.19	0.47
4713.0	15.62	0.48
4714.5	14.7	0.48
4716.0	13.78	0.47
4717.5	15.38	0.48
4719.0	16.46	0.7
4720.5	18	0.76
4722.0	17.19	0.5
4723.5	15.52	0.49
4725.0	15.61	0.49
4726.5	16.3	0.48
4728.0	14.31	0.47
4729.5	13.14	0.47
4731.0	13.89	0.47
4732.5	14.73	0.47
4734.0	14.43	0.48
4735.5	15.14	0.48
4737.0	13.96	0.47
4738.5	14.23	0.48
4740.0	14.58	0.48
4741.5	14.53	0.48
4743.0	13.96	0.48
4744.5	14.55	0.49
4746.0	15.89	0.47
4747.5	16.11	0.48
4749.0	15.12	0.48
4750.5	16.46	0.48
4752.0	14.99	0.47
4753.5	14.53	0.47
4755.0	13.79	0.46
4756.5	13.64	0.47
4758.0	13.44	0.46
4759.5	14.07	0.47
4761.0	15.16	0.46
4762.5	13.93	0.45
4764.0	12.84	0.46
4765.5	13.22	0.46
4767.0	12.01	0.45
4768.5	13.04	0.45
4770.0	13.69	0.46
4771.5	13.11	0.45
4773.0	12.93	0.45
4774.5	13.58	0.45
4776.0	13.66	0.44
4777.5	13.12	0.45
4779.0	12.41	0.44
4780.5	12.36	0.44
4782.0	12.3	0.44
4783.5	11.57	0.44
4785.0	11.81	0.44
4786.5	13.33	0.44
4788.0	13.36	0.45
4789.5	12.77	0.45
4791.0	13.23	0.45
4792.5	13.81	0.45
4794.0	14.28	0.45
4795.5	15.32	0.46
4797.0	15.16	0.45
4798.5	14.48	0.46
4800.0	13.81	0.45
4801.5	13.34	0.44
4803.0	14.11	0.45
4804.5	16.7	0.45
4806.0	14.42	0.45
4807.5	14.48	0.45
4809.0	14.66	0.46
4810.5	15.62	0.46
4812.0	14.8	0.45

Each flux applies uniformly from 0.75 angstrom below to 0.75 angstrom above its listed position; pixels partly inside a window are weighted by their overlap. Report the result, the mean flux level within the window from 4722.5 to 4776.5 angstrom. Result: 14.3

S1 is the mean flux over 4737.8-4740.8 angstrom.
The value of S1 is 14.4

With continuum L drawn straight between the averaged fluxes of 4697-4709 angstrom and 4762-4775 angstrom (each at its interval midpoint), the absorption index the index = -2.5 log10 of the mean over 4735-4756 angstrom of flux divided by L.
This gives -0.098 mag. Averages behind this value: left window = 14.3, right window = 13.1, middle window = 14.8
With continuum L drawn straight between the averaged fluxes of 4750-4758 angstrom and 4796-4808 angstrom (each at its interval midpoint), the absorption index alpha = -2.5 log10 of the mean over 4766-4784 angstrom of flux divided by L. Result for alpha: 0.135 mag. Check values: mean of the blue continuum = 14.5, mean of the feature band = 12.8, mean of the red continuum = 14.6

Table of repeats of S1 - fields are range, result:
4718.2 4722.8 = 17.2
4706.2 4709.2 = 13.6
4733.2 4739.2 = 14.4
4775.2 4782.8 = 12.8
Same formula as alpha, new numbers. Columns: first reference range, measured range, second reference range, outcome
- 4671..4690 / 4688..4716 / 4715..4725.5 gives 0.07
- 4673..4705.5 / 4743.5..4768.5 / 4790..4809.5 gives 0.02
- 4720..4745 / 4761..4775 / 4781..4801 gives 0.06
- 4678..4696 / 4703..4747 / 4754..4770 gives -0.05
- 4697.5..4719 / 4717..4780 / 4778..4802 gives -0.04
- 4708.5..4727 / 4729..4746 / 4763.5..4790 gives 0.01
